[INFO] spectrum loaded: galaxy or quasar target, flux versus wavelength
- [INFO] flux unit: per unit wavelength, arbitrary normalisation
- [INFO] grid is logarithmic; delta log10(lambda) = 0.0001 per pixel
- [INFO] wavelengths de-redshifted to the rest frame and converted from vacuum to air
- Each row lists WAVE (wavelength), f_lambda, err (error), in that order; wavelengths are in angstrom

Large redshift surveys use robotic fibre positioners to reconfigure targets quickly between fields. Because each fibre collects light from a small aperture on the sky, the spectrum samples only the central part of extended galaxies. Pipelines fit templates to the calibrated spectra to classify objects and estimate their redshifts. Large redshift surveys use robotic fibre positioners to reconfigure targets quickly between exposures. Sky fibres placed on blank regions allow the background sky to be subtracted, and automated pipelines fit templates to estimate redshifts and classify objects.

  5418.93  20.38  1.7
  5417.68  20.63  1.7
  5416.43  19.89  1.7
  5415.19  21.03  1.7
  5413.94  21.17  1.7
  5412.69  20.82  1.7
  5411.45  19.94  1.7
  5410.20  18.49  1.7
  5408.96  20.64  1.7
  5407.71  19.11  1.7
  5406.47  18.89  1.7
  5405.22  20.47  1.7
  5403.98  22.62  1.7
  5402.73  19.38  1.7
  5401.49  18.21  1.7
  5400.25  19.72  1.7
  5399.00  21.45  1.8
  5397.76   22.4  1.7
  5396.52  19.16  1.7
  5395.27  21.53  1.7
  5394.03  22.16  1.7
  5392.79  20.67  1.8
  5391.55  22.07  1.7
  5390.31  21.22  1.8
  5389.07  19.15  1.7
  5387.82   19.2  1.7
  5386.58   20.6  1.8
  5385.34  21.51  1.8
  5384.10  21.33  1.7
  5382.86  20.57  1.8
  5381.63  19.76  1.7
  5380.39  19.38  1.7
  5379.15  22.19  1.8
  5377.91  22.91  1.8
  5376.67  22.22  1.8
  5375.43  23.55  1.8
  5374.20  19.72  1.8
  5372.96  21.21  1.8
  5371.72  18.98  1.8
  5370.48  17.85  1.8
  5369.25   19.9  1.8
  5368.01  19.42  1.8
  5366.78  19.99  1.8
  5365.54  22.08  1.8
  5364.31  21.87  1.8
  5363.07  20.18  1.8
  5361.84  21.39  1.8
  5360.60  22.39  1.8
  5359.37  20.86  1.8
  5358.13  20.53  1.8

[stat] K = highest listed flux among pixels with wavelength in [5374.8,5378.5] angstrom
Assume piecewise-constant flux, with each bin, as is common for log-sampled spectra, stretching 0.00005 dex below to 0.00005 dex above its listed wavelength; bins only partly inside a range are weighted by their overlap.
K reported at 23.55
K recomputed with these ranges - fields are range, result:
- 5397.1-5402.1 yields 22.4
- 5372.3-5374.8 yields 21.21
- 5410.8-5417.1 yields 21.17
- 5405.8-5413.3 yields 20.82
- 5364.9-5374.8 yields 22.08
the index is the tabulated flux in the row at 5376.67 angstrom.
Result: 22.22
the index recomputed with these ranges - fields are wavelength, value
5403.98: 22.62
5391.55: 22.07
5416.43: 19.89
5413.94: 21.17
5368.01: 19.42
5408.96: 20.64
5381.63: 19.76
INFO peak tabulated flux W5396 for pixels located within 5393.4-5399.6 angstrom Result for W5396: 22.4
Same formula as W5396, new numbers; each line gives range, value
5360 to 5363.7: 22.39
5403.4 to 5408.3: 22.62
